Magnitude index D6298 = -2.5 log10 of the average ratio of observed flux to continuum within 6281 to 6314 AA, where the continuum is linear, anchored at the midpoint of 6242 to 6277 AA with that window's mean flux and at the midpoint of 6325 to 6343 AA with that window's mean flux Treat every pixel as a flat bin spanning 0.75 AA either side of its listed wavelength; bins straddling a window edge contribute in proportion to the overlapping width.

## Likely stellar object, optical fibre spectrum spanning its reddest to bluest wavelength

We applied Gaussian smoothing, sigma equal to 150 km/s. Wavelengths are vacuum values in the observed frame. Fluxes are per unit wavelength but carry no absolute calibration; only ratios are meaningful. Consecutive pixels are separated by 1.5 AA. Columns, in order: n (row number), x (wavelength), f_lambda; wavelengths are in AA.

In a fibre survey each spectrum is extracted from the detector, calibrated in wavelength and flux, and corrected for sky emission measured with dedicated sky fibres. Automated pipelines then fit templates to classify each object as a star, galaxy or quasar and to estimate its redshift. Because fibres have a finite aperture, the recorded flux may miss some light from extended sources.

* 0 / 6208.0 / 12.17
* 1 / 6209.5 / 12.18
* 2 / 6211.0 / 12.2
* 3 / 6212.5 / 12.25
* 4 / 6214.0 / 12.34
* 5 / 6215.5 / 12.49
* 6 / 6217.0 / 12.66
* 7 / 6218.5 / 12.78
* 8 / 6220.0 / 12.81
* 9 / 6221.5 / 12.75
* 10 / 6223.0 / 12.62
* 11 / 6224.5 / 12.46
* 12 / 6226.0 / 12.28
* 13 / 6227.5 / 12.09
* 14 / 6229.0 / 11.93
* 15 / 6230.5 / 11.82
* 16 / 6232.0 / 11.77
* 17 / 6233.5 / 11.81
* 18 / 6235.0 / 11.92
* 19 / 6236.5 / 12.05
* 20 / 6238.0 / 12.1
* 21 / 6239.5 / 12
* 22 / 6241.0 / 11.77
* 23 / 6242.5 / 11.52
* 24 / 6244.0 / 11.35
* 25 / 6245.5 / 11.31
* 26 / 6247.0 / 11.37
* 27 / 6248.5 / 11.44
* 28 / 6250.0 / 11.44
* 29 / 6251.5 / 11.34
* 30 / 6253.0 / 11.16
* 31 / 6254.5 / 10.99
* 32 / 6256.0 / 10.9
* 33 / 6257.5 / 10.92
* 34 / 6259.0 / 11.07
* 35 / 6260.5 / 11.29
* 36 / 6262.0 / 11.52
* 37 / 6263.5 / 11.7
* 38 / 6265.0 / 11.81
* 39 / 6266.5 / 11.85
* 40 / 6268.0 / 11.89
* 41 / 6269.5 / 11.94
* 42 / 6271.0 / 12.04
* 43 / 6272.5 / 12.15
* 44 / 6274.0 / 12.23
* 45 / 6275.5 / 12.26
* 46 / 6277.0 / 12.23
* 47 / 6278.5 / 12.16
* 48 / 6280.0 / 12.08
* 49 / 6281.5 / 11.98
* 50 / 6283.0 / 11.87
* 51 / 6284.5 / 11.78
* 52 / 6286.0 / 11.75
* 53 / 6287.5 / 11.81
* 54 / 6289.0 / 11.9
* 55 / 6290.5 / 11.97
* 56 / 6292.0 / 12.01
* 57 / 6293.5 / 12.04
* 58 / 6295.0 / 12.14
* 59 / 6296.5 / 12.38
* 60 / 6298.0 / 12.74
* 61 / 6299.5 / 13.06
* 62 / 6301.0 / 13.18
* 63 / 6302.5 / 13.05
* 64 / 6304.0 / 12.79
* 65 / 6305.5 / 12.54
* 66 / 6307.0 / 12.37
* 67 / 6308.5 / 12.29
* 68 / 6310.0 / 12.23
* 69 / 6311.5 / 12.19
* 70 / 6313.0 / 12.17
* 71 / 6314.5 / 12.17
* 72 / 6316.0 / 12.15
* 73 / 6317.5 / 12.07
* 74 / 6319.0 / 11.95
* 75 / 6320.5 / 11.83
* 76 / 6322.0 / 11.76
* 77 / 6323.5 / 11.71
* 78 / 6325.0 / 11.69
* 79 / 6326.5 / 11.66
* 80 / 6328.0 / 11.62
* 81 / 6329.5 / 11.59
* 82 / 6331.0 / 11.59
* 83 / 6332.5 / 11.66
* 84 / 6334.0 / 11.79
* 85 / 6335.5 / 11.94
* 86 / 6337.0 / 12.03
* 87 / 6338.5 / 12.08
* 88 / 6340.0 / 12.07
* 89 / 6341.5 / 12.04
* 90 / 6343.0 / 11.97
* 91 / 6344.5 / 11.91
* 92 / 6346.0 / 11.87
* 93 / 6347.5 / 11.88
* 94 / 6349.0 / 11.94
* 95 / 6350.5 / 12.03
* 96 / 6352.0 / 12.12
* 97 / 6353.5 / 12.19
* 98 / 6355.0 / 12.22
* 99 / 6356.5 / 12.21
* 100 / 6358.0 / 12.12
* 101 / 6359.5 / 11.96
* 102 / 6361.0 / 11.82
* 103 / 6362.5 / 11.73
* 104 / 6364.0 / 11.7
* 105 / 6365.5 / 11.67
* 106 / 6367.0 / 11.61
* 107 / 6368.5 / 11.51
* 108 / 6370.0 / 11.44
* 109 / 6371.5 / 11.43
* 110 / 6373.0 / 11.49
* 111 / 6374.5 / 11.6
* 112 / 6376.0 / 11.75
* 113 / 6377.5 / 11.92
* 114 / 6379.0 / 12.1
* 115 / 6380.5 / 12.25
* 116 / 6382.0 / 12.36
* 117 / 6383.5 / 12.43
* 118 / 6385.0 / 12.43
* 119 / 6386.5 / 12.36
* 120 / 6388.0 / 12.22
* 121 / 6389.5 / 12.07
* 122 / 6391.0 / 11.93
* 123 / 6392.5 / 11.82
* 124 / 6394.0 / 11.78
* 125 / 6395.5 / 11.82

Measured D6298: -0.05 mag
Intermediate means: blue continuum 11.6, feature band 12.3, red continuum 11.8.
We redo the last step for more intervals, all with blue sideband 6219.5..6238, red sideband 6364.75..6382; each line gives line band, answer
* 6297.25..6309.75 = -0.069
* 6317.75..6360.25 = -0.006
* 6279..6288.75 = 0.011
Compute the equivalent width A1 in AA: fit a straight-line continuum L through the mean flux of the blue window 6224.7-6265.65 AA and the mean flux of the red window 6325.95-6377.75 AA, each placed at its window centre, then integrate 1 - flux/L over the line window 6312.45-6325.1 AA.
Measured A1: -0.2 AA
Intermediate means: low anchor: 11.6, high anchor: 11.8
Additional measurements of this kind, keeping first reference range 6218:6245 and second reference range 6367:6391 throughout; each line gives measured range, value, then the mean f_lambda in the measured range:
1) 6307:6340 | 0.20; 11.9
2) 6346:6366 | 0.00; 12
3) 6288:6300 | -0.23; 12.3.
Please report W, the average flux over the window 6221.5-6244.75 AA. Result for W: 12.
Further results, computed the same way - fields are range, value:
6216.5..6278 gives 11.8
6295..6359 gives 12.1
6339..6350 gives 12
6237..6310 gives 11.9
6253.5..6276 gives 11.6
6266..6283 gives 12.1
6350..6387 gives 11.9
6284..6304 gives 12.3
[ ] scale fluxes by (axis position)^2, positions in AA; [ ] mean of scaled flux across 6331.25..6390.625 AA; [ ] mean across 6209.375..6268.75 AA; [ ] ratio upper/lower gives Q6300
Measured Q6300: 1.0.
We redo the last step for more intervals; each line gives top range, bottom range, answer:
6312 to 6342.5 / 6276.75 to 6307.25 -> 0.98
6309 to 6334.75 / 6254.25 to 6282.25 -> 1.03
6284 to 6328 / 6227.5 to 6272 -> 1.07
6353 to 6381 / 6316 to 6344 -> 1.01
